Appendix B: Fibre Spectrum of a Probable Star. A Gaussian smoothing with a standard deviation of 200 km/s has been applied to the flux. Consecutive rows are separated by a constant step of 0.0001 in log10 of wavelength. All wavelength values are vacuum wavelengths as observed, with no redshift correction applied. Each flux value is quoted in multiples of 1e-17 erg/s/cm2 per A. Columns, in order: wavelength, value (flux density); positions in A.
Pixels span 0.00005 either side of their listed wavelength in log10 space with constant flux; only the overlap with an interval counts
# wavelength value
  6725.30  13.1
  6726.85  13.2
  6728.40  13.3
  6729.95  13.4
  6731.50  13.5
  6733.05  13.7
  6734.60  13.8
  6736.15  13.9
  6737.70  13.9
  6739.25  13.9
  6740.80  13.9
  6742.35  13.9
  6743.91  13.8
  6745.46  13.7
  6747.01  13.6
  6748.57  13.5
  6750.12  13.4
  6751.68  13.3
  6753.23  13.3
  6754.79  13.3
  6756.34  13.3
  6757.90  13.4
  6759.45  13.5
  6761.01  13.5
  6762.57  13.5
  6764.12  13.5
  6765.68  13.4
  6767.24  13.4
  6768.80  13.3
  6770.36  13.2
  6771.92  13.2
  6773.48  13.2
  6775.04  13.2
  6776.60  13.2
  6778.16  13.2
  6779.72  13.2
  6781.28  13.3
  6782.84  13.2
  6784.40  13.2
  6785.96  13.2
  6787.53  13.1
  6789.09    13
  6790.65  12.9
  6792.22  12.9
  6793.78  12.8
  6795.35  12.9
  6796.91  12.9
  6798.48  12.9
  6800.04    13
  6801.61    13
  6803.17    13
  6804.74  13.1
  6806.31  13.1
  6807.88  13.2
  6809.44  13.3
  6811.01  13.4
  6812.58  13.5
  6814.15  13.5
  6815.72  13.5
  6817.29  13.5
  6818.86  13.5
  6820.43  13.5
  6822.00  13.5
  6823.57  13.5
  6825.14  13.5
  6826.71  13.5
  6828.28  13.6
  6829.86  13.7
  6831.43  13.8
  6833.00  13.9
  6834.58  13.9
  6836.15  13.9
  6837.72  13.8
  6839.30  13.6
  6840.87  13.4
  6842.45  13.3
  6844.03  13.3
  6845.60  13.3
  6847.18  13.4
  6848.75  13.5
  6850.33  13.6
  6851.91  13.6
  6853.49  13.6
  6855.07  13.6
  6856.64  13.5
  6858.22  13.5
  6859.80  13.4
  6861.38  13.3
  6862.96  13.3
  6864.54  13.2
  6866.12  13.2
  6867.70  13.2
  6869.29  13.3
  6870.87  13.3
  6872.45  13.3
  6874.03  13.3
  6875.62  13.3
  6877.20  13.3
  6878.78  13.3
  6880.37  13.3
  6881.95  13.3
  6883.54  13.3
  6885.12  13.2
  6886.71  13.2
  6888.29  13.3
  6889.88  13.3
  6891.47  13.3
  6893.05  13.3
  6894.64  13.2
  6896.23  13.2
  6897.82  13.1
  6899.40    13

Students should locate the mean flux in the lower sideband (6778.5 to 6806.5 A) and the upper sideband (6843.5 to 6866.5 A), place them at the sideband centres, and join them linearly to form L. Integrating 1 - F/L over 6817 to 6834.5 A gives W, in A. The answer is -0.5 A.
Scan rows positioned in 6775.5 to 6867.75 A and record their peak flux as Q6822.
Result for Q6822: 13.9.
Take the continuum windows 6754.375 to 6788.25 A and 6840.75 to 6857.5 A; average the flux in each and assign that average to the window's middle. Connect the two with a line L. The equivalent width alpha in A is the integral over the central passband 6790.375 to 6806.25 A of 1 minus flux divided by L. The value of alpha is 0.5 A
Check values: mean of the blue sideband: 13.3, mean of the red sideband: 13.5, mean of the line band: 12.9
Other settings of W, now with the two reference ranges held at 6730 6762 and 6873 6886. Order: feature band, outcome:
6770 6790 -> 0.50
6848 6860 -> -0.18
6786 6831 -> 0.68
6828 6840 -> -0.35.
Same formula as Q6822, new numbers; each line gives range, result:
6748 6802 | 13.5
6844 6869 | 13.6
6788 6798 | 13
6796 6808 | 13.2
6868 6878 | 13.3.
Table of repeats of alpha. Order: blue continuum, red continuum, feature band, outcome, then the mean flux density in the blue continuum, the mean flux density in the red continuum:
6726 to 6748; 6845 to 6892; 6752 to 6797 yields 1.2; 13.7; 13.3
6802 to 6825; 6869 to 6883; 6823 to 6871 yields -0.6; 13.4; 13.3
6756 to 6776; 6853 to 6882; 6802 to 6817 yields 0.1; 13.3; 13.3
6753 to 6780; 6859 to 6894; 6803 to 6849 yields -0.7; 13.3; 13.3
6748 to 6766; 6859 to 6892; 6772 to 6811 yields 0.8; 13.4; 13.3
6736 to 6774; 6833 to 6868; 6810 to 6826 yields 0.0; 13.5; 13.5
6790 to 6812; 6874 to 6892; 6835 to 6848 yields -0.4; 13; 13.3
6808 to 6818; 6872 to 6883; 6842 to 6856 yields -0.1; 13.4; 13.3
